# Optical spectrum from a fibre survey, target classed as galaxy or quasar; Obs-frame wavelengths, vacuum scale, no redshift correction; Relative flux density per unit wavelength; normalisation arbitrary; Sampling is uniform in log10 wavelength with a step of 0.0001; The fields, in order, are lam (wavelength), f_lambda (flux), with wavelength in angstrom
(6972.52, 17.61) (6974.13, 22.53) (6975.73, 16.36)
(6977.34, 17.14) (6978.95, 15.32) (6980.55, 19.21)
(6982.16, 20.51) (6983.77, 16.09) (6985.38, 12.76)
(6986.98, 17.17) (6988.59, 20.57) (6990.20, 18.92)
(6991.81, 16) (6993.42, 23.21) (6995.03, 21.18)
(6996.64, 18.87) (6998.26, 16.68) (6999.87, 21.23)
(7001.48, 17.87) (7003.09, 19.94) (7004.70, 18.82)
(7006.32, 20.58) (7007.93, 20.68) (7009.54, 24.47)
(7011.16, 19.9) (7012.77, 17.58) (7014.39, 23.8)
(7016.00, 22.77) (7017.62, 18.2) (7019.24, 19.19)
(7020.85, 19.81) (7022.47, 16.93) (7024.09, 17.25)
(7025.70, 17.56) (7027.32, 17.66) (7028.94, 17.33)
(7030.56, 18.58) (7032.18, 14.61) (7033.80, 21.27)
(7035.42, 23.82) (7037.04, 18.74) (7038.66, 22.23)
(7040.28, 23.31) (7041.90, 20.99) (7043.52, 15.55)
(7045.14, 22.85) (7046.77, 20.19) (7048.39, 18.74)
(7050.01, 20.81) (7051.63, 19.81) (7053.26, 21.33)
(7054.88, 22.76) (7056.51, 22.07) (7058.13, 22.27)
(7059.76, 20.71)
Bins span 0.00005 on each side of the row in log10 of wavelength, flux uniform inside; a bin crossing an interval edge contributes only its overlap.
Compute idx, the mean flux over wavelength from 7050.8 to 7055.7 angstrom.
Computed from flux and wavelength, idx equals 21.3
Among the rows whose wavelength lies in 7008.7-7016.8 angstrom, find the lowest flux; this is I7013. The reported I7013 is 17.58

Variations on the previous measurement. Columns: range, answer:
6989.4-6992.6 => 16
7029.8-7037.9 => 14.61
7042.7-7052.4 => 15.55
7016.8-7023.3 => 16.93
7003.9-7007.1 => 18.82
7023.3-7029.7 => 17.25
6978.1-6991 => 12.76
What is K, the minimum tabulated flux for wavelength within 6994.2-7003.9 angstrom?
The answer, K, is 16.68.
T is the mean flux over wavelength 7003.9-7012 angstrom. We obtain 20.9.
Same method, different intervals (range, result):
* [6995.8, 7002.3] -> 18.7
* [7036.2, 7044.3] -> 20.2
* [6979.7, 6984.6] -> 18.5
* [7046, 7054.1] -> 20.2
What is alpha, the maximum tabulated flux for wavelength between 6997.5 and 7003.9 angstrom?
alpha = 21.23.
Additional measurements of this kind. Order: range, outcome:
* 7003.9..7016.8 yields 24.47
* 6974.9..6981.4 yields 19.21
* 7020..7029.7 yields 19.81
